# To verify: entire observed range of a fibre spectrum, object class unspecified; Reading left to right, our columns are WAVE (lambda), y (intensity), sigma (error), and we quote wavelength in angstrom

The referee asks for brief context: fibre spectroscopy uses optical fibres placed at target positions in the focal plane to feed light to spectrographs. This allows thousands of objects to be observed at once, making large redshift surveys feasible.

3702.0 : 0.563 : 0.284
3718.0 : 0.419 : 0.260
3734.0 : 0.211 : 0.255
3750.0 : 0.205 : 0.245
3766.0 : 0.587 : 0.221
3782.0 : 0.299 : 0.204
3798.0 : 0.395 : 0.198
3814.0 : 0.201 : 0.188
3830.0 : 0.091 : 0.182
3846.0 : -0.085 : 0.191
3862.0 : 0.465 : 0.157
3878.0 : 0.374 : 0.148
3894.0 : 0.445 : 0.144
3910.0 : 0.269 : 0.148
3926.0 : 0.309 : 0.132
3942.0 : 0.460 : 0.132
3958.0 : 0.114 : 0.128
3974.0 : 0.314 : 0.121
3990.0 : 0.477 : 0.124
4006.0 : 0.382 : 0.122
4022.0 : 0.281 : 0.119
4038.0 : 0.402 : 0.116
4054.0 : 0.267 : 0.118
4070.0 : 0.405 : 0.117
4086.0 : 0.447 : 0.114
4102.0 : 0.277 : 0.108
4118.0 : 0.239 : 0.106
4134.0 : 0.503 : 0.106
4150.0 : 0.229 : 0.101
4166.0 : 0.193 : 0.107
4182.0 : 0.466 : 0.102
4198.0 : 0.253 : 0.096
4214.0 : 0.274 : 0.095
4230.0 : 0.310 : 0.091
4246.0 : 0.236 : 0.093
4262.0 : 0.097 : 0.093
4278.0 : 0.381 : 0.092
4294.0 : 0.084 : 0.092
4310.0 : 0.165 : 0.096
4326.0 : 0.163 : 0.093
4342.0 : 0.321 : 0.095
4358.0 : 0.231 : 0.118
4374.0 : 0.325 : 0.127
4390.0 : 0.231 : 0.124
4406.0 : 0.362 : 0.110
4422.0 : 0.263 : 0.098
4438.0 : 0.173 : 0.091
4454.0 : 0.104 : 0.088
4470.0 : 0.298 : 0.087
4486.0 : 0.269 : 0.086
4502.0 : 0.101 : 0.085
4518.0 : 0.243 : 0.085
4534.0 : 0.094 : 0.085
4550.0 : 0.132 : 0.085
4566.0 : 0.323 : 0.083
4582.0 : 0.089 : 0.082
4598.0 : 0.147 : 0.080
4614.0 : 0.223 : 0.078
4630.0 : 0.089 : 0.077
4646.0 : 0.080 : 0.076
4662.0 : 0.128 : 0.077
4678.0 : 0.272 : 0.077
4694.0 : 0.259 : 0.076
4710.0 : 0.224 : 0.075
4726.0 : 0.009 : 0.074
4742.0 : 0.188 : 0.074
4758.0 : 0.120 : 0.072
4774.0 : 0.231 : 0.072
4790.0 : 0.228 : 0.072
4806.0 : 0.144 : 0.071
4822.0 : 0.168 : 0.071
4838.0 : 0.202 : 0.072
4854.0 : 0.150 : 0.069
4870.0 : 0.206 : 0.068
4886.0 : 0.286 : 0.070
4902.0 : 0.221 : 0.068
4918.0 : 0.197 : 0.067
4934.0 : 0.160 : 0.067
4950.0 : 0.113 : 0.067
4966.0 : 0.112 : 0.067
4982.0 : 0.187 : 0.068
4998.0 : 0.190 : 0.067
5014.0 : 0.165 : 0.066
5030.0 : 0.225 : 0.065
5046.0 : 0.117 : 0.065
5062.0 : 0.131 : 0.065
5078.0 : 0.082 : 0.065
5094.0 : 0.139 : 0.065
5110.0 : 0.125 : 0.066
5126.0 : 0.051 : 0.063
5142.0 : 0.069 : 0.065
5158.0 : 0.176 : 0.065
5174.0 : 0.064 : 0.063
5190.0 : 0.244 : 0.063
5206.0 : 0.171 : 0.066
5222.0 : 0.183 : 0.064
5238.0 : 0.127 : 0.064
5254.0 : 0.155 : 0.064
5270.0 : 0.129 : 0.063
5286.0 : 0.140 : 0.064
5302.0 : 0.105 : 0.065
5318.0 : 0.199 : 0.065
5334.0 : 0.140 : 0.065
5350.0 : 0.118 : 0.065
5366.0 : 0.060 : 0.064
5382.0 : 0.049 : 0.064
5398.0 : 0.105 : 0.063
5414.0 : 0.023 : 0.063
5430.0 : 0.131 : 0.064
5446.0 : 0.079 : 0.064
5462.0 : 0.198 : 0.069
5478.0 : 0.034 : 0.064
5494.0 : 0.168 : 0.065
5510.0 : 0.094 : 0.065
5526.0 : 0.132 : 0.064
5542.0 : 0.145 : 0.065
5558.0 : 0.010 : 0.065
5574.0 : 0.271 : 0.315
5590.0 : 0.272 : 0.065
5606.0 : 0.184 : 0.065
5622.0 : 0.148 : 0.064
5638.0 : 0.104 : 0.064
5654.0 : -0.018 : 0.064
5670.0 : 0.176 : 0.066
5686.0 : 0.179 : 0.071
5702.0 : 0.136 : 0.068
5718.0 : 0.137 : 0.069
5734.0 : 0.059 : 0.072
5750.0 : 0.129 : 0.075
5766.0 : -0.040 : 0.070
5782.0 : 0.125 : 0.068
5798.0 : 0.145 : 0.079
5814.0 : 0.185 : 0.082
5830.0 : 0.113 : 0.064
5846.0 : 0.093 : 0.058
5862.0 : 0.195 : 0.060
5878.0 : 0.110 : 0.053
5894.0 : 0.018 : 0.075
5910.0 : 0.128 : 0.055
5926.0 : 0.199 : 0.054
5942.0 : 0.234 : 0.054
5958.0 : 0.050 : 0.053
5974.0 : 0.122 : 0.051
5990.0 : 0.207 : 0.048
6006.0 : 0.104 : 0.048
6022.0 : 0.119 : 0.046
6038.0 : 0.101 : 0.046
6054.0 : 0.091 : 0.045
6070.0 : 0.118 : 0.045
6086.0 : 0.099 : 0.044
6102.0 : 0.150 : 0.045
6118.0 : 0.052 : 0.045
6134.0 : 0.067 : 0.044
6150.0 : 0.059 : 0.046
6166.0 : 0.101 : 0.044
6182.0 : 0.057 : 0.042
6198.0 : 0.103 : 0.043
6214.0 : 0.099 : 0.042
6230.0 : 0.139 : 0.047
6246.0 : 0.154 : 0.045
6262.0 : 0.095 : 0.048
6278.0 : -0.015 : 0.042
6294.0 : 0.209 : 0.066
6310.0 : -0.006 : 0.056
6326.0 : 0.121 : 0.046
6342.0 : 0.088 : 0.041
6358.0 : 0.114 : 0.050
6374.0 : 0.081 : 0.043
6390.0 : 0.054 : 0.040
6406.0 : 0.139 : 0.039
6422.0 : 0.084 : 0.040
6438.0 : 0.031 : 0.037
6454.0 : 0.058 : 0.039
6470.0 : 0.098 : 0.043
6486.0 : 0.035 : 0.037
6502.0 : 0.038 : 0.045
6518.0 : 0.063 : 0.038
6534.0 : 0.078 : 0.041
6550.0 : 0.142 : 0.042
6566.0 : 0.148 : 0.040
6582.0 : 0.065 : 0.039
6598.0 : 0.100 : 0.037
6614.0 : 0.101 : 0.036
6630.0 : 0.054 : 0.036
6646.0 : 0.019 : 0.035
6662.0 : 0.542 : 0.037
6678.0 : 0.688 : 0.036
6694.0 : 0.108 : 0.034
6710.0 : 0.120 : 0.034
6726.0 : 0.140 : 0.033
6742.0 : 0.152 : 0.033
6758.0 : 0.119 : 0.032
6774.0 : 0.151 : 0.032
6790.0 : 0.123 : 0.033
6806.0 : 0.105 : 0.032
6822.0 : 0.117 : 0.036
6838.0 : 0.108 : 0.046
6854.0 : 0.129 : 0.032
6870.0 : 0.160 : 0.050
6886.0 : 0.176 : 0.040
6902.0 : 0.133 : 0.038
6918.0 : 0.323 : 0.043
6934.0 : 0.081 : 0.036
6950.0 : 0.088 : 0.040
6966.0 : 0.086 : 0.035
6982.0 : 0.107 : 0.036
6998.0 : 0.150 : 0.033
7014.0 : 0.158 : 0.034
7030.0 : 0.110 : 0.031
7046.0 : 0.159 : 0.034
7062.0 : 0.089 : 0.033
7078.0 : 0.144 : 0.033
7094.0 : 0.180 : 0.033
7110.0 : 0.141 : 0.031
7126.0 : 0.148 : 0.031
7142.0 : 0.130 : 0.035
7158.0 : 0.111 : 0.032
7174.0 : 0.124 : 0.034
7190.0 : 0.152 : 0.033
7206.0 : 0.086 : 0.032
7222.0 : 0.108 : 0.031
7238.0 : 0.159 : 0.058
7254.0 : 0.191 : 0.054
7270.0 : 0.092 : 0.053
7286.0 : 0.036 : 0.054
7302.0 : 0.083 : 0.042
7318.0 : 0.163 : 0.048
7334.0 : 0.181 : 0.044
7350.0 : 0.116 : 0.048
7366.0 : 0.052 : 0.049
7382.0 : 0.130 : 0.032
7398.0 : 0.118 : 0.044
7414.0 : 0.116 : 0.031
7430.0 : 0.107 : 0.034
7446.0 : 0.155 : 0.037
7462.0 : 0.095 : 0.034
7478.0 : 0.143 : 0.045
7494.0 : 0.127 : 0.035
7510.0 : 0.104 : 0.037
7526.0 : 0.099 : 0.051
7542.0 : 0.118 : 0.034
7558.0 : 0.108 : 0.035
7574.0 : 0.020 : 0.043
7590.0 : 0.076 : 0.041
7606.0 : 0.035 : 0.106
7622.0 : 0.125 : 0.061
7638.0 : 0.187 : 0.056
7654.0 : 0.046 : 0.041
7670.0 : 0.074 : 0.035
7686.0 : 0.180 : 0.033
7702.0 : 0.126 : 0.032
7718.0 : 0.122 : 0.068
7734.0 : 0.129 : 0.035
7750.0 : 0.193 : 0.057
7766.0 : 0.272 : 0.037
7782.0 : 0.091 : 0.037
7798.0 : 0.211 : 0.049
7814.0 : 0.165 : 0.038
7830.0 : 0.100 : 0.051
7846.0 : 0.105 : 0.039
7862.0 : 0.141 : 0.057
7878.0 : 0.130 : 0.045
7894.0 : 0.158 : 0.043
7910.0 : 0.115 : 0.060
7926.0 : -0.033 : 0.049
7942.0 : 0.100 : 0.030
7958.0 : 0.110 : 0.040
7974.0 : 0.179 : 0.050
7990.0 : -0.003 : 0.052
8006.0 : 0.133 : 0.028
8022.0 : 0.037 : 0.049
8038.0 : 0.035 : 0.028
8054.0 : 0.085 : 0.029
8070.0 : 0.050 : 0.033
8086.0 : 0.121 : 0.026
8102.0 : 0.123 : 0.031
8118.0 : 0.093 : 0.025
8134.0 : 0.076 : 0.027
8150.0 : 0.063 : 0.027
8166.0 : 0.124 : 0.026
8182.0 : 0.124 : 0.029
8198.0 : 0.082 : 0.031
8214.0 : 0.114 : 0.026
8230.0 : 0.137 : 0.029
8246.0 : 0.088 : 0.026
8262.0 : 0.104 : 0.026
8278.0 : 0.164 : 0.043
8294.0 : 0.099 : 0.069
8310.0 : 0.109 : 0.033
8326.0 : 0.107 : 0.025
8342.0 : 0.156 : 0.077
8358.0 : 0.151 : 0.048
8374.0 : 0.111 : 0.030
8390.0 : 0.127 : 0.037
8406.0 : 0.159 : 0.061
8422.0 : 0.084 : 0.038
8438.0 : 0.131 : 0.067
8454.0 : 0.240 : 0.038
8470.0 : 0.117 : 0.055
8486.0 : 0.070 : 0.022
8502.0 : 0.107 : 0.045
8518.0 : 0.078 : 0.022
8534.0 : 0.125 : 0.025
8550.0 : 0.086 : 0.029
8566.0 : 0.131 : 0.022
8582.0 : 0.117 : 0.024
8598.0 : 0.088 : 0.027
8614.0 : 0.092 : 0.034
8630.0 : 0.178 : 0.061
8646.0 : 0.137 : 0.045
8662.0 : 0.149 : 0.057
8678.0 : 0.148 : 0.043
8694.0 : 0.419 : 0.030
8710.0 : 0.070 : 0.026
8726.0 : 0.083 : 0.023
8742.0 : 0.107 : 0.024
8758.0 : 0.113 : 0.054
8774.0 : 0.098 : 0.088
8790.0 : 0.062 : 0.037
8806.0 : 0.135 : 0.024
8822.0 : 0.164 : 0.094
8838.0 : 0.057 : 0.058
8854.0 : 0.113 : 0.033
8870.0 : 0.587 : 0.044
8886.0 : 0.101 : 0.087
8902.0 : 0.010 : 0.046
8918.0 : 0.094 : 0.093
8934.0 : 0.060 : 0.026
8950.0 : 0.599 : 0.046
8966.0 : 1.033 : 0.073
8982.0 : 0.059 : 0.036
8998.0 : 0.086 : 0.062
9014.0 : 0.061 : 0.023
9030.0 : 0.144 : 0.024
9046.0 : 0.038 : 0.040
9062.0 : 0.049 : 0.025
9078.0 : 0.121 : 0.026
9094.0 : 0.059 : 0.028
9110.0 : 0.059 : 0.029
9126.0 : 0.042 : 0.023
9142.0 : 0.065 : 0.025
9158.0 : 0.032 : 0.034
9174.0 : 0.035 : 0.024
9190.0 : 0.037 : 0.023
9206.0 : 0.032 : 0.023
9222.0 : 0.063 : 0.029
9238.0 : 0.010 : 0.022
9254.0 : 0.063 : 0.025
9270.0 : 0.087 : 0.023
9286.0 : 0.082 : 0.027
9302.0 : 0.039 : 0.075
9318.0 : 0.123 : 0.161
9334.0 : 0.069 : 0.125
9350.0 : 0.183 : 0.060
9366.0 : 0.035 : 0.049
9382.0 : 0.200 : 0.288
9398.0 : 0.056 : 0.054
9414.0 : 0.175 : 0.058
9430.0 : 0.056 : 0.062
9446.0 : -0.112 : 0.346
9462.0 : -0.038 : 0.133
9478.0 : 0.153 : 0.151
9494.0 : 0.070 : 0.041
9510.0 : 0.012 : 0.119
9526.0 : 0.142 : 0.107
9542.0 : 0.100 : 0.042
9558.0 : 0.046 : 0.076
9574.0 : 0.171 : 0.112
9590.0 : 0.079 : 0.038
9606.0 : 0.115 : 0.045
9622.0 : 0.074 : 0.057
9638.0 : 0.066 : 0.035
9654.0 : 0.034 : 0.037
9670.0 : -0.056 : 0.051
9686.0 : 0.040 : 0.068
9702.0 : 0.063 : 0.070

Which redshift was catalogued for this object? 0.789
